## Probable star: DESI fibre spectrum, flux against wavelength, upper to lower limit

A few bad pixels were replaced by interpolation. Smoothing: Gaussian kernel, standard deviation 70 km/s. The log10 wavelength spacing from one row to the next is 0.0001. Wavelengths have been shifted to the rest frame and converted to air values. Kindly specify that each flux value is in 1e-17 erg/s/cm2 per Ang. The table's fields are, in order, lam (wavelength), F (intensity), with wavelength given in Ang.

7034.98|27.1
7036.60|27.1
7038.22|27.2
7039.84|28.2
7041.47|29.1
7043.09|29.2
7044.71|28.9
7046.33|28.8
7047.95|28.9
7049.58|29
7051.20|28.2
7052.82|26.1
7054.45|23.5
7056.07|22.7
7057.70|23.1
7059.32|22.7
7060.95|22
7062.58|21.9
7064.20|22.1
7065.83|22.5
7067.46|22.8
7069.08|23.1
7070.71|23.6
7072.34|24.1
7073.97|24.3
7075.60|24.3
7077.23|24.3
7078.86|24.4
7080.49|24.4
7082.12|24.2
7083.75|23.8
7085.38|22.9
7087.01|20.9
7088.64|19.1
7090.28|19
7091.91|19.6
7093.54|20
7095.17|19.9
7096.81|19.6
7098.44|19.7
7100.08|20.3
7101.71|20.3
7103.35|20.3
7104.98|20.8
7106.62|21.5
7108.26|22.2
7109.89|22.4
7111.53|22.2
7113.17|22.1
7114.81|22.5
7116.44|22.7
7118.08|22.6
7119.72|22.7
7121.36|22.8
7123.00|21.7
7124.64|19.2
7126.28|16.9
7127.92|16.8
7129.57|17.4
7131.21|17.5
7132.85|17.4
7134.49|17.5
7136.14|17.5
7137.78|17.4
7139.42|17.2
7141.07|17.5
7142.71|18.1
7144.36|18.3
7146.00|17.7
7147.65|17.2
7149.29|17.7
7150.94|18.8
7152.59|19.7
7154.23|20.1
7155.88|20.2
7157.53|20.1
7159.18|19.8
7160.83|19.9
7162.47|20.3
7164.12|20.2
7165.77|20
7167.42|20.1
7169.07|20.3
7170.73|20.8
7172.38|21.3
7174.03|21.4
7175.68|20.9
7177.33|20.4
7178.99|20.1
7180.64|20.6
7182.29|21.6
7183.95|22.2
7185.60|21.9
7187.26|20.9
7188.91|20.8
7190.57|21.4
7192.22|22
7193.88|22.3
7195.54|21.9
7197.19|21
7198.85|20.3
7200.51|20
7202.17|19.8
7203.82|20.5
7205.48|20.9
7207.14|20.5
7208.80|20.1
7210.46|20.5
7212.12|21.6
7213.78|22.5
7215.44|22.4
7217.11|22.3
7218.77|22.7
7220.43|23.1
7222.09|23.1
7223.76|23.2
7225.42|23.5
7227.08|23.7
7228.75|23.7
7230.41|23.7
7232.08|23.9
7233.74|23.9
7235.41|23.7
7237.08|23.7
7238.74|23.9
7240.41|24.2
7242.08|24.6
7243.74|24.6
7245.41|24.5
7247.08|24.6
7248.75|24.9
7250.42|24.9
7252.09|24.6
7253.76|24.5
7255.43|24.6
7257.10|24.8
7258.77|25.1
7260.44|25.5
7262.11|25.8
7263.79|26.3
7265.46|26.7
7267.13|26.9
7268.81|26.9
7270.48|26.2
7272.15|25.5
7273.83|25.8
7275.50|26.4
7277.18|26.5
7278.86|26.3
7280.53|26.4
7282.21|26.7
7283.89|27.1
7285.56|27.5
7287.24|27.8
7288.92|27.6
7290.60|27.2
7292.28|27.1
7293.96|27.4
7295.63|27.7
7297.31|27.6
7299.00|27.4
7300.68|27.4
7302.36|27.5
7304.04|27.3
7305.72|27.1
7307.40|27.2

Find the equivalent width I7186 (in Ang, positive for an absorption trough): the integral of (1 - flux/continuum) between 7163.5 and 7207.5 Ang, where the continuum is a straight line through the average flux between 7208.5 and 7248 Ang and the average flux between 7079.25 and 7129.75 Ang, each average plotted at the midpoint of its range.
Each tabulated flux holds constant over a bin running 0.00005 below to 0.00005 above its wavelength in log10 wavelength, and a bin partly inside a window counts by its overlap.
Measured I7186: 3.15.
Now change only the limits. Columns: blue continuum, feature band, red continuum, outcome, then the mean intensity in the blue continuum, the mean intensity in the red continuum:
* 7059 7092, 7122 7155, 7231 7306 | 7.9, 22.7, 25.9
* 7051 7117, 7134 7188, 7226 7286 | 9.1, 22.3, 25.2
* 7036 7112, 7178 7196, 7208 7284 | 2.0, 23.5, 24.5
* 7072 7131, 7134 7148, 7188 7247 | 2.7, 21.4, 22.4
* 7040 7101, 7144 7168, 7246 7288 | 5.1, 23.6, 25.9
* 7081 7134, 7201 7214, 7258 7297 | 1.9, 20.7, 26.6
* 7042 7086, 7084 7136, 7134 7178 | 3.9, 24.7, 19.3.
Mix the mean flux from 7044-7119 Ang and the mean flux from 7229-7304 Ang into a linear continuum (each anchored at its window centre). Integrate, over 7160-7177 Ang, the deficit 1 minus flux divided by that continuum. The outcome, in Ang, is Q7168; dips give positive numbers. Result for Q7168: 2.63 Ang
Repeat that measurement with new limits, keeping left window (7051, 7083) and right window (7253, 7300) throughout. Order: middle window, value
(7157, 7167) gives 1.96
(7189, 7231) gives 6.14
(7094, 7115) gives 2.73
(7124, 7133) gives 2.56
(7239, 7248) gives 0.54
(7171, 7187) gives 2.56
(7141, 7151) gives 2.77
